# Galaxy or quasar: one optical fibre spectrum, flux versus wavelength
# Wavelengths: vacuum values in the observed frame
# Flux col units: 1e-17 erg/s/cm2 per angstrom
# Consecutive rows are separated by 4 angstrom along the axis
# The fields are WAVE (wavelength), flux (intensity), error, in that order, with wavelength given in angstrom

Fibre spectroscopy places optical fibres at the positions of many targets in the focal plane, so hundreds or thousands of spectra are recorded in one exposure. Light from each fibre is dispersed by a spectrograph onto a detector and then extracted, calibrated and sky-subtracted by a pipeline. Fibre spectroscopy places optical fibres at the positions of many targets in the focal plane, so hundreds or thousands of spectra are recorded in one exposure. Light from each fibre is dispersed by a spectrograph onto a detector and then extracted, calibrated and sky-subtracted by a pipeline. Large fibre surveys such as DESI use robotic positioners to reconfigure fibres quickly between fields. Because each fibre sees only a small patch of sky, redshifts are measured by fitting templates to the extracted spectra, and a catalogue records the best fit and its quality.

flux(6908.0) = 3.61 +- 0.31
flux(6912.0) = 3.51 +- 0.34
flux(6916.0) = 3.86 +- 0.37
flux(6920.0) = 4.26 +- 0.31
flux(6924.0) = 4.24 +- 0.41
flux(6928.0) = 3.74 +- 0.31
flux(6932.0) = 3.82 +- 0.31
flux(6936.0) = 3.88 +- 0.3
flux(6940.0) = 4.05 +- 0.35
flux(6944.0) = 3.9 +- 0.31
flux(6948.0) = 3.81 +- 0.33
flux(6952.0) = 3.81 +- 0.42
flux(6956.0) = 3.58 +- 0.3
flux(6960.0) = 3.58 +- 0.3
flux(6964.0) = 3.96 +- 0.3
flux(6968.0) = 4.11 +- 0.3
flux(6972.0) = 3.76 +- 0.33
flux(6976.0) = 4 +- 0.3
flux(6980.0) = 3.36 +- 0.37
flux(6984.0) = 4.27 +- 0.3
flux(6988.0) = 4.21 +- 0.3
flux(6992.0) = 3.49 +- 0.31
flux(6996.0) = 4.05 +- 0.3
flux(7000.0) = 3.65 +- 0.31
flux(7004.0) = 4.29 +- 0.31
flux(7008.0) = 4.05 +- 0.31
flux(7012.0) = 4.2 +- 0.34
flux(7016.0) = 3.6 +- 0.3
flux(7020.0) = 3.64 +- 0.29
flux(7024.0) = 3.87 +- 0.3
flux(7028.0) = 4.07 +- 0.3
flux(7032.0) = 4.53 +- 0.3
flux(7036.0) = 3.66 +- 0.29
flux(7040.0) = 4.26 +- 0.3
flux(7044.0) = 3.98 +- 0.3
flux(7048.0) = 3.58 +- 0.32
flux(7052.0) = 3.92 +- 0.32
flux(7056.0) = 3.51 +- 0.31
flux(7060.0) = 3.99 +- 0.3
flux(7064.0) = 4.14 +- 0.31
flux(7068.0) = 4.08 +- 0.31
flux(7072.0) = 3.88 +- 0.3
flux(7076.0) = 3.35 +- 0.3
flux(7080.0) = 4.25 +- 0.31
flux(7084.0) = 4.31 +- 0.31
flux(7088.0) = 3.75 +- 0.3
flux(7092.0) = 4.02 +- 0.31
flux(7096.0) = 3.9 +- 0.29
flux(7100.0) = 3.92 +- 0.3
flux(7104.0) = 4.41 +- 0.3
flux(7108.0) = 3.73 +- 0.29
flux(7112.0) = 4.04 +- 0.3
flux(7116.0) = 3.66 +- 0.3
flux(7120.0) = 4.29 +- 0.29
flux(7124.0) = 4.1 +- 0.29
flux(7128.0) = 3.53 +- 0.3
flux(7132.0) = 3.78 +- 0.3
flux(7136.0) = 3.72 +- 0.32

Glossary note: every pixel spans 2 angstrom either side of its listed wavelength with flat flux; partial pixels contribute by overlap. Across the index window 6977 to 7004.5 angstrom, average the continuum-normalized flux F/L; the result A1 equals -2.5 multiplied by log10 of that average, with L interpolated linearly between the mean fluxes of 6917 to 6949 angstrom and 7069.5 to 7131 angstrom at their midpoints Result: 0.02 mag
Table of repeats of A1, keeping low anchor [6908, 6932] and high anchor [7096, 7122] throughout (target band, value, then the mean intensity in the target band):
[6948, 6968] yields 0.04 mag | 3.78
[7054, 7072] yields 0.01 mag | 3.92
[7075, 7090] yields 0.01 mag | 3.95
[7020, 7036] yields -0.02 mag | 4.03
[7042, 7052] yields 0.04 mag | 3.81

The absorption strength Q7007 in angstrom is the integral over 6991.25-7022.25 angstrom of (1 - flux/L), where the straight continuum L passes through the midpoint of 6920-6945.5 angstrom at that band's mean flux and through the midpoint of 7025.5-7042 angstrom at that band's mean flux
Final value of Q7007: 1.5 angstrom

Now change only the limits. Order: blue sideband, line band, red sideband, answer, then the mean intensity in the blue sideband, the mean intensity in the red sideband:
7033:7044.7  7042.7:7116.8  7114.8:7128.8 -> 1.0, 4.01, 3.94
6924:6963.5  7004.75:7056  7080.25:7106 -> 0.3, 3.83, 4.07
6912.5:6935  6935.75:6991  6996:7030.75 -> 1.1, 3.95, 3.94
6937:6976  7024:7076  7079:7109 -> 0.5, 3.85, 4.04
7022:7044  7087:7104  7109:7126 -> 0.2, 4.07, 4.01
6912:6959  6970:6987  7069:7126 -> 0.2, 3.88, 3.97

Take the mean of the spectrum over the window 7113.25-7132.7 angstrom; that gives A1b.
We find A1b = 3.88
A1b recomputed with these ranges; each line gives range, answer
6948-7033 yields 3.9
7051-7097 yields 3.93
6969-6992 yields 3.89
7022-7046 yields 4.06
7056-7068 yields 3.97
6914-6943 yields 3.98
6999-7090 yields 3.94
